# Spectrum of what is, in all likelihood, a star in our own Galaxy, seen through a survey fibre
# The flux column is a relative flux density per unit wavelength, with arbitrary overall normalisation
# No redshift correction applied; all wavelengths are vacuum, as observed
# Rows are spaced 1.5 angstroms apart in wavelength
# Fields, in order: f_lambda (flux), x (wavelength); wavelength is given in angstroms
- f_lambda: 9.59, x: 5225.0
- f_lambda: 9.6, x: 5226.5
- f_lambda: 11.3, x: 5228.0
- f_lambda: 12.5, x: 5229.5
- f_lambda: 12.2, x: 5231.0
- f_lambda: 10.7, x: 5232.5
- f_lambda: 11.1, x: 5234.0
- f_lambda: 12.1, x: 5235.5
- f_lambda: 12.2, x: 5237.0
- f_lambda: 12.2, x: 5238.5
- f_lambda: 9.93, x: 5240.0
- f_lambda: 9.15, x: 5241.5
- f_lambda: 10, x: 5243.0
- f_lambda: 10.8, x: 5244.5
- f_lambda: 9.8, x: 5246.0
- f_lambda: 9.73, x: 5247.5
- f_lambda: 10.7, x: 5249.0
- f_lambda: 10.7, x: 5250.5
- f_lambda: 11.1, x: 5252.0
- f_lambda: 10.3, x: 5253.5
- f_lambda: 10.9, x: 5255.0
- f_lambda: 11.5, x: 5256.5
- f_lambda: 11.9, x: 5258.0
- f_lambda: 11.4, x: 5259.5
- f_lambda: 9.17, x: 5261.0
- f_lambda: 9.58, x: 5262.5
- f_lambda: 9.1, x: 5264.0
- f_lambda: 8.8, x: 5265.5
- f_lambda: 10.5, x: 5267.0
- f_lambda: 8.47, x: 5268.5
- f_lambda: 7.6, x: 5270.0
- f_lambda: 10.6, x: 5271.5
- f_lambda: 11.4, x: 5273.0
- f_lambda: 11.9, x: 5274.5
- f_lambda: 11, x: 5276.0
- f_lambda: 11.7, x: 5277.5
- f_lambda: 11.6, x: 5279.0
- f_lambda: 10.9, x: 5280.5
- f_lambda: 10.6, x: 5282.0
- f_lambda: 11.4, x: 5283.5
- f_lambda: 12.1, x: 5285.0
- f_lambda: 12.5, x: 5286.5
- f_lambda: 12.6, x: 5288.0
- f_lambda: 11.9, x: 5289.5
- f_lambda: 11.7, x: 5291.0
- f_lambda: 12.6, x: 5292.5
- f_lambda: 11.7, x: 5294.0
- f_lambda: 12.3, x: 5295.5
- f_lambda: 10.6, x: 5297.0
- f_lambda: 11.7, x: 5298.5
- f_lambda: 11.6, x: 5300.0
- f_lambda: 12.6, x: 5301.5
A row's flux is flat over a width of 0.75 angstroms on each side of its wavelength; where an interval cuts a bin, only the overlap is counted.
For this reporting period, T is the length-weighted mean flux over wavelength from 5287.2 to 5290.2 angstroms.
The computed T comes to 12.3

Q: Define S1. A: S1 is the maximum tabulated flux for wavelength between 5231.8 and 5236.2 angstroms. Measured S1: 12.1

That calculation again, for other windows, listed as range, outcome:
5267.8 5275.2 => 11.9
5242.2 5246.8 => 10.8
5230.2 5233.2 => 12.2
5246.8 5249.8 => 10.7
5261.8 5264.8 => 9.58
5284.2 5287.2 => 12.5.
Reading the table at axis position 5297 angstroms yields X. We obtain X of 10.6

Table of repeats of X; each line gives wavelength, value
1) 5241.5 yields 9.15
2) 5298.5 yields 11.7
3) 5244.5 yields 10.8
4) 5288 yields 12.6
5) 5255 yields 10.9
